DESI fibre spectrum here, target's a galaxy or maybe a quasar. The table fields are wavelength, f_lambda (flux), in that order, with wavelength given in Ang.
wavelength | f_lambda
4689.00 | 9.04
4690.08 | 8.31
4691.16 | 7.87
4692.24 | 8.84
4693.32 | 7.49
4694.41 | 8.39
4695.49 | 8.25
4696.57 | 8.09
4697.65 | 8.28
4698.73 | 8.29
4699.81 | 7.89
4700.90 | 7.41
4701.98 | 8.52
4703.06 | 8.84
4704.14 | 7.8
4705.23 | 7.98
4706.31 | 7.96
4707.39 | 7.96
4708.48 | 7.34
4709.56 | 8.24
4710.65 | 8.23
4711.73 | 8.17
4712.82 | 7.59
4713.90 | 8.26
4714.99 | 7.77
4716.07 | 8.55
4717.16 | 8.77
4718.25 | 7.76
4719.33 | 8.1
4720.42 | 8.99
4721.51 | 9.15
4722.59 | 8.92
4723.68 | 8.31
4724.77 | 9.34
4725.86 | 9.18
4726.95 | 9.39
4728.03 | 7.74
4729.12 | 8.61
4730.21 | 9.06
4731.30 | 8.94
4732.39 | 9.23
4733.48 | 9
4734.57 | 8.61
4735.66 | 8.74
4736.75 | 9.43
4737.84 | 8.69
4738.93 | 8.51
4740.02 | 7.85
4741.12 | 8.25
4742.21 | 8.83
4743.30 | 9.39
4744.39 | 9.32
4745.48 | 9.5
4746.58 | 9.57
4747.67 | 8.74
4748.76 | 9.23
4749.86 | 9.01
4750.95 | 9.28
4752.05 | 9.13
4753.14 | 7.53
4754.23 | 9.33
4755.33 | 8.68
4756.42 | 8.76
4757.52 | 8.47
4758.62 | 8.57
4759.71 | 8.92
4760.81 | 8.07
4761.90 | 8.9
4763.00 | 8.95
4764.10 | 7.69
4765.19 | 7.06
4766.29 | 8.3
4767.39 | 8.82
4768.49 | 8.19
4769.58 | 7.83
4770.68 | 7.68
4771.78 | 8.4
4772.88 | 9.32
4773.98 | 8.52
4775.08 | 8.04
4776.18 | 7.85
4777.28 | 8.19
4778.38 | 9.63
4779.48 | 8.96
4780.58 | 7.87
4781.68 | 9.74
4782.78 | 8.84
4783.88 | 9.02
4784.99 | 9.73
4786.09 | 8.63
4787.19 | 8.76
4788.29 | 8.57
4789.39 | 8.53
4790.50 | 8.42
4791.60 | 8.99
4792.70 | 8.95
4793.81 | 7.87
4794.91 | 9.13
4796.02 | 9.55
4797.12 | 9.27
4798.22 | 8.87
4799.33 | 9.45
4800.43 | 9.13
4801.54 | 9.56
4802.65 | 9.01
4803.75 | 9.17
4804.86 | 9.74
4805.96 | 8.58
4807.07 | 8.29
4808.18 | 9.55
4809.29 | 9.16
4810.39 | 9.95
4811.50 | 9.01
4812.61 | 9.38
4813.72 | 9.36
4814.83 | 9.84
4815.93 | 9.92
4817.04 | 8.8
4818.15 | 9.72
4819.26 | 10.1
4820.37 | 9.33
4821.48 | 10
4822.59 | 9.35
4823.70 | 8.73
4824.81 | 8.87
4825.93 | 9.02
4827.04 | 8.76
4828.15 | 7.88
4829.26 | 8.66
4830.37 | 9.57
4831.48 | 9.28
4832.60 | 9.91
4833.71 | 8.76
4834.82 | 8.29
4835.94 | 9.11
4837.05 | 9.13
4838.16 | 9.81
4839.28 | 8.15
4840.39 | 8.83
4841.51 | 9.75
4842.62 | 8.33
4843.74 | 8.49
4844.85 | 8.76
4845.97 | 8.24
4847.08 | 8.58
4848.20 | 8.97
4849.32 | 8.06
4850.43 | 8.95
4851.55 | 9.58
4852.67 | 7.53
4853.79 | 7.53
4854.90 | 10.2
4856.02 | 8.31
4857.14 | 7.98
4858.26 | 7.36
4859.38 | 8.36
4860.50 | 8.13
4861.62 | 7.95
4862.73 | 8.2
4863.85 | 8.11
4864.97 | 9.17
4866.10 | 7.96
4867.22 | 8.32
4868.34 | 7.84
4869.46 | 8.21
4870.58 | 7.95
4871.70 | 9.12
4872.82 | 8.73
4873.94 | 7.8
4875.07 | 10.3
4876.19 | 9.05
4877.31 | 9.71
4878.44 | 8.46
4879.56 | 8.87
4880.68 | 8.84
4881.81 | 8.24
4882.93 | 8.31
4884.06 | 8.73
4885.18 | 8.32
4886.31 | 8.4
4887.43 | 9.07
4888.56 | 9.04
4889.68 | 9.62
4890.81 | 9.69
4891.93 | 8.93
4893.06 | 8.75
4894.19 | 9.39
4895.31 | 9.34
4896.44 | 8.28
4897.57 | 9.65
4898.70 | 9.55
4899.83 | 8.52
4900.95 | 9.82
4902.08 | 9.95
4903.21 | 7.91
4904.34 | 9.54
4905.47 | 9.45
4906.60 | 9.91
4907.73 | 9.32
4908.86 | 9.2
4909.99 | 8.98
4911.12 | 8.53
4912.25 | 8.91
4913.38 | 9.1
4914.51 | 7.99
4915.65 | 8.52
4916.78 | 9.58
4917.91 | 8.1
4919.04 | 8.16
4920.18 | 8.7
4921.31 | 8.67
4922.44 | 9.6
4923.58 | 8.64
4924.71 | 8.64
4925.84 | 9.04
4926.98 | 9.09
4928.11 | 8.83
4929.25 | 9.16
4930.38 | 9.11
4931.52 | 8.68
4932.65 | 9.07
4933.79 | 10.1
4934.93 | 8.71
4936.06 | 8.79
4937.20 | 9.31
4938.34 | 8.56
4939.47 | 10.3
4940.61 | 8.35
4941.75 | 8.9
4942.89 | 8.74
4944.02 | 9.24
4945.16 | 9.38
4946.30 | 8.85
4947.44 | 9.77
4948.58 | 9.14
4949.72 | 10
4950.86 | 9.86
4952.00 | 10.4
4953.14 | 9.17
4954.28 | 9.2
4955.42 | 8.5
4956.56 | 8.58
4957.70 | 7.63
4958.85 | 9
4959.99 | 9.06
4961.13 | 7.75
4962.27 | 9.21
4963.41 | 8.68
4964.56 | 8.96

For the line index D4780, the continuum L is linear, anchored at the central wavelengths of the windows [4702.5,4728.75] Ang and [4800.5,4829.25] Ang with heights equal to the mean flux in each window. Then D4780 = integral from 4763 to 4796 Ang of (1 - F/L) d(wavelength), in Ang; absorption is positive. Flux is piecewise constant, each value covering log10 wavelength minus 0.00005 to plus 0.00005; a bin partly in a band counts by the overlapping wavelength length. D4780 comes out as 1.3 Ang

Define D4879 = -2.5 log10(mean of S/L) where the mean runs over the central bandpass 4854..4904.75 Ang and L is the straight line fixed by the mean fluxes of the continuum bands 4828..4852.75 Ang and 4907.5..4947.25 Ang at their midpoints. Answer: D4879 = 0.02 mag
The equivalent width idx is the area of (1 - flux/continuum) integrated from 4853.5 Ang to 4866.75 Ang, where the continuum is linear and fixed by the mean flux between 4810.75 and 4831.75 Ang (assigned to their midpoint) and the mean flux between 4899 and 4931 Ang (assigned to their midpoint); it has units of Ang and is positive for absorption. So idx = 1.2 Ang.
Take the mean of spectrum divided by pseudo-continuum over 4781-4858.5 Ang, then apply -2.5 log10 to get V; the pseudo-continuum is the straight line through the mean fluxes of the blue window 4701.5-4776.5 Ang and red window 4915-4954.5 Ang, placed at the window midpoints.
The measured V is -0.026 mag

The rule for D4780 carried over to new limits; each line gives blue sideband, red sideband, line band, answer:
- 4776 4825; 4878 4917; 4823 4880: 2.43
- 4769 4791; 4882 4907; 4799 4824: -1.73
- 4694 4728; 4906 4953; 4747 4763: -0.59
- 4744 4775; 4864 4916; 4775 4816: -1.50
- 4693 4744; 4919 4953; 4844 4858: 0.53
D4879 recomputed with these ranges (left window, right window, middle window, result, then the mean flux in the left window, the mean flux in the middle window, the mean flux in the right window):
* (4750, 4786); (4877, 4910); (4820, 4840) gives -0.03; 8.58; 9.03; 9.06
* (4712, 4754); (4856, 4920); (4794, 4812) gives -0.05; 8.75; 9.19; 8.77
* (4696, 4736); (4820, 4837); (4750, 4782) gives 0.02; 8.41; 8.5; 9.03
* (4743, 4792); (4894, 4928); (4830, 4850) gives -0.01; 8.68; 8.88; 9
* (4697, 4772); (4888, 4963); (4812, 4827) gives -0.08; 8.52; 9.39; 9.05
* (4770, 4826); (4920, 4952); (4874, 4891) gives 0.02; 9.02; 8.92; 9.14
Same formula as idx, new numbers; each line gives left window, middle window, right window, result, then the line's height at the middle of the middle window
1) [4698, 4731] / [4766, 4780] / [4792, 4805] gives 0.7 Ang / 8.88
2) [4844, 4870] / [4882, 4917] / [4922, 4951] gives -1.0 Ang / 8.78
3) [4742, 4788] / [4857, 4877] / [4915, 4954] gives 1.2 Ang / 8.93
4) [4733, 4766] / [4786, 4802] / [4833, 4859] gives -0.4 Ang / 8.69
